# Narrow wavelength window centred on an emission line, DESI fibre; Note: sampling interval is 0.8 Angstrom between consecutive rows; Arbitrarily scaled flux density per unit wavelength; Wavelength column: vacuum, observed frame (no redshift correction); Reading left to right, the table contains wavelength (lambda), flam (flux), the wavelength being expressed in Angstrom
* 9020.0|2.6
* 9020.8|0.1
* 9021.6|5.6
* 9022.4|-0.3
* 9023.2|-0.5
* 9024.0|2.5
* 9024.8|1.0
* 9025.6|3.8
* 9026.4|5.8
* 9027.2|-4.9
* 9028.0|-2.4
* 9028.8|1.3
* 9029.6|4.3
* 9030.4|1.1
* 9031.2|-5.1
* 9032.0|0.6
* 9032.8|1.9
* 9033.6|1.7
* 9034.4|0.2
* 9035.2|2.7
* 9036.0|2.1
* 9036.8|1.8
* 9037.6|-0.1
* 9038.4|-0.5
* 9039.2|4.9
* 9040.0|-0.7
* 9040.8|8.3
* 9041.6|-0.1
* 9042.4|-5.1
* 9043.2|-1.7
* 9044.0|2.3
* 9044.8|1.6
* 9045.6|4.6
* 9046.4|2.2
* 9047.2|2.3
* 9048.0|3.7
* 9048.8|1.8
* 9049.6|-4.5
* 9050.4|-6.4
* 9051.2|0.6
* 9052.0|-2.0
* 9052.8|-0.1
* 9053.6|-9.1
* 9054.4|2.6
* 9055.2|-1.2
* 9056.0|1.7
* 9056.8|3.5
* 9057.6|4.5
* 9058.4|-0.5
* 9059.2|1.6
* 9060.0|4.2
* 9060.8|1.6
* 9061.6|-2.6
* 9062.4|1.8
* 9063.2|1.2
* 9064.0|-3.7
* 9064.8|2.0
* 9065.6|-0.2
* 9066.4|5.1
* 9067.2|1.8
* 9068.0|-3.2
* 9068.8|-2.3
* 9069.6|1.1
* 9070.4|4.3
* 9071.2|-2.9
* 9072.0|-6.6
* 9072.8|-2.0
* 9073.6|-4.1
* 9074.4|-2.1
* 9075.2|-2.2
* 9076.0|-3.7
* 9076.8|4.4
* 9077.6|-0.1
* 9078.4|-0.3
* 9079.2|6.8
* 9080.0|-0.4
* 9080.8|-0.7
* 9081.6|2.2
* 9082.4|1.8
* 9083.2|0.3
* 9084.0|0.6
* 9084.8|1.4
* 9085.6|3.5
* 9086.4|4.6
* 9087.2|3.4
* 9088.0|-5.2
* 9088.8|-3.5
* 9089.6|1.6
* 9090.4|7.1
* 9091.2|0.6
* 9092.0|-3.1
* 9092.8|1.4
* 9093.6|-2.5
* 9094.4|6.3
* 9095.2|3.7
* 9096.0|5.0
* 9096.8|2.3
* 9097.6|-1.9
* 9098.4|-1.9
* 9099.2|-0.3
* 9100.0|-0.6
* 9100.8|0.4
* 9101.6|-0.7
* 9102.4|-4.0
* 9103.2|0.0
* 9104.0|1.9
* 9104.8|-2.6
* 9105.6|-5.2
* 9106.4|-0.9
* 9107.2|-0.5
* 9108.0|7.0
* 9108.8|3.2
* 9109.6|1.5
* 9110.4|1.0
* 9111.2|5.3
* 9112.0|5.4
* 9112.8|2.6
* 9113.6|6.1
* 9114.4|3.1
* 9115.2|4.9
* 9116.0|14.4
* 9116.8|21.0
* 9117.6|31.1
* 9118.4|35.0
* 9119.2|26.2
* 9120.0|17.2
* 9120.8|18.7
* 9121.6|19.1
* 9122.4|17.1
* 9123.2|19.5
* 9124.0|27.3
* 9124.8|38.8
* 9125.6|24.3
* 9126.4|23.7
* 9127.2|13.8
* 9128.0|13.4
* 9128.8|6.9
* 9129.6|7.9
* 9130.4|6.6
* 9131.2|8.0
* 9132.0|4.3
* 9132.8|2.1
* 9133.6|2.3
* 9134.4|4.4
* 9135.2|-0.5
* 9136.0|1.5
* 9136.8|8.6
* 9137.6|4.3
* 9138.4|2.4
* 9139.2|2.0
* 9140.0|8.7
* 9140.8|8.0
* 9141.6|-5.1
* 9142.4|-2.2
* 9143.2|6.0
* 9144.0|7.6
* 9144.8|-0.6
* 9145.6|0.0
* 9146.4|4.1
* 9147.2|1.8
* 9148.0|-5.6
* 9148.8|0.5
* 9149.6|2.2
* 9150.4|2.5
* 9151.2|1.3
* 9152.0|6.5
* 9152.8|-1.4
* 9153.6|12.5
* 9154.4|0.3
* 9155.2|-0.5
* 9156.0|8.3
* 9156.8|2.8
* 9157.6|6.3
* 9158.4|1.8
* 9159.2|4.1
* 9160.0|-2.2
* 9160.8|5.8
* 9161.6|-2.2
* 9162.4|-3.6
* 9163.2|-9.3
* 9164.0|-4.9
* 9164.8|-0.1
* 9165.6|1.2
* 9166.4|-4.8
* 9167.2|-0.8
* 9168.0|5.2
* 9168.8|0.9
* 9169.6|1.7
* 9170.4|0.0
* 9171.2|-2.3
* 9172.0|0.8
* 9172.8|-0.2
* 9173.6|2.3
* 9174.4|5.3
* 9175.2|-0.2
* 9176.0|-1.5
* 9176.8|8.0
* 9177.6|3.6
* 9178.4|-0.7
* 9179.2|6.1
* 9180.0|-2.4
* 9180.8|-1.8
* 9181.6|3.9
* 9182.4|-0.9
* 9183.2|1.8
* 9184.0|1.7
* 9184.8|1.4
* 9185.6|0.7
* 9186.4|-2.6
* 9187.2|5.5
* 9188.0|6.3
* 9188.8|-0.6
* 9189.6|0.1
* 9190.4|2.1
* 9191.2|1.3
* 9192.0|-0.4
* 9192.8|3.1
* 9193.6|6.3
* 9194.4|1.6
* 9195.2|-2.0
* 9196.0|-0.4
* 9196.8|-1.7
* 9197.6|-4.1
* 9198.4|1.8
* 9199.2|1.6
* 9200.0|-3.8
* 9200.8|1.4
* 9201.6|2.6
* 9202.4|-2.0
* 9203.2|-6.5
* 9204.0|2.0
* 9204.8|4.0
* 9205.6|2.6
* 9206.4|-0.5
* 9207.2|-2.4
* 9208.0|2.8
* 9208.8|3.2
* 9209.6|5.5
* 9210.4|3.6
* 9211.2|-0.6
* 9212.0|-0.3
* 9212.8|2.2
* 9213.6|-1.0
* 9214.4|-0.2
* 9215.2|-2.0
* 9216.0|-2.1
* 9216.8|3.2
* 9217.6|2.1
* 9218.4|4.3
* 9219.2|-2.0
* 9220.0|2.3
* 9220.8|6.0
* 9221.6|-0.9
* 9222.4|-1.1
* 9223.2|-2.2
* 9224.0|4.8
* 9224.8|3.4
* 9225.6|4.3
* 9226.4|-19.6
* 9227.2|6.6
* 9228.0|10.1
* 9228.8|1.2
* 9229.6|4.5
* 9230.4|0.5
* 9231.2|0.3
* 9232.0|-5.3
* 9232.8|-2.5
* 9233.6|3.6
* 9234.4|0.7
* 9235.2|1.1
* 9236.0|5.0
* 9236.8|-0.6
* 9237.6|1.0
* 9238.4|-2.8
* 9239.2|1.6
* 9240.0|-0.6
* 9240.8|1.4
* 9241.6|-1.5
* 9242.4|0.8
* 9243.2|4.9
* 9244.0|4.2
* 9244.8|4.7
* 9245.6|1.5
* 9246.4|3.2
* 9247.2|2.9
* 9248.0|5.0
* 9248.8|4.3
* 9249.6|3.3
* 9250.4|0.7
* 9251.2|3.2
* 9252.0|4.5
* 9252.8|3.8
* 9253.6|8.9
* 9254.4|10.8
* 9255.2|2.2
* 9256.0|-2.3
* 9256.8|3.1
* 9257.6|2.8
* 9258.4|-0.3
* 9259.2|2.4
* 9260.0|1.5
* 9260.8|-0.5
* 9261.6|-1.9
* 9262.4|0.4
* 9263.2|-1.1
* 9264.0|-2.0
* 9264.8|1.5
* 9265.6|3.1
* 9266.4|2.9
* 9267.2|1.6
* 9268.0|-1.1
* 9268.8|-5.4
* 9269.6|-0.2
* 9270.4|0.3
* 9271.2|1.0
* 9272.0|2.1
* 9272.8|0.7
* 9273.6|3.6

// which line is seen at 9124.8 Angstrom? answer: [O II]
